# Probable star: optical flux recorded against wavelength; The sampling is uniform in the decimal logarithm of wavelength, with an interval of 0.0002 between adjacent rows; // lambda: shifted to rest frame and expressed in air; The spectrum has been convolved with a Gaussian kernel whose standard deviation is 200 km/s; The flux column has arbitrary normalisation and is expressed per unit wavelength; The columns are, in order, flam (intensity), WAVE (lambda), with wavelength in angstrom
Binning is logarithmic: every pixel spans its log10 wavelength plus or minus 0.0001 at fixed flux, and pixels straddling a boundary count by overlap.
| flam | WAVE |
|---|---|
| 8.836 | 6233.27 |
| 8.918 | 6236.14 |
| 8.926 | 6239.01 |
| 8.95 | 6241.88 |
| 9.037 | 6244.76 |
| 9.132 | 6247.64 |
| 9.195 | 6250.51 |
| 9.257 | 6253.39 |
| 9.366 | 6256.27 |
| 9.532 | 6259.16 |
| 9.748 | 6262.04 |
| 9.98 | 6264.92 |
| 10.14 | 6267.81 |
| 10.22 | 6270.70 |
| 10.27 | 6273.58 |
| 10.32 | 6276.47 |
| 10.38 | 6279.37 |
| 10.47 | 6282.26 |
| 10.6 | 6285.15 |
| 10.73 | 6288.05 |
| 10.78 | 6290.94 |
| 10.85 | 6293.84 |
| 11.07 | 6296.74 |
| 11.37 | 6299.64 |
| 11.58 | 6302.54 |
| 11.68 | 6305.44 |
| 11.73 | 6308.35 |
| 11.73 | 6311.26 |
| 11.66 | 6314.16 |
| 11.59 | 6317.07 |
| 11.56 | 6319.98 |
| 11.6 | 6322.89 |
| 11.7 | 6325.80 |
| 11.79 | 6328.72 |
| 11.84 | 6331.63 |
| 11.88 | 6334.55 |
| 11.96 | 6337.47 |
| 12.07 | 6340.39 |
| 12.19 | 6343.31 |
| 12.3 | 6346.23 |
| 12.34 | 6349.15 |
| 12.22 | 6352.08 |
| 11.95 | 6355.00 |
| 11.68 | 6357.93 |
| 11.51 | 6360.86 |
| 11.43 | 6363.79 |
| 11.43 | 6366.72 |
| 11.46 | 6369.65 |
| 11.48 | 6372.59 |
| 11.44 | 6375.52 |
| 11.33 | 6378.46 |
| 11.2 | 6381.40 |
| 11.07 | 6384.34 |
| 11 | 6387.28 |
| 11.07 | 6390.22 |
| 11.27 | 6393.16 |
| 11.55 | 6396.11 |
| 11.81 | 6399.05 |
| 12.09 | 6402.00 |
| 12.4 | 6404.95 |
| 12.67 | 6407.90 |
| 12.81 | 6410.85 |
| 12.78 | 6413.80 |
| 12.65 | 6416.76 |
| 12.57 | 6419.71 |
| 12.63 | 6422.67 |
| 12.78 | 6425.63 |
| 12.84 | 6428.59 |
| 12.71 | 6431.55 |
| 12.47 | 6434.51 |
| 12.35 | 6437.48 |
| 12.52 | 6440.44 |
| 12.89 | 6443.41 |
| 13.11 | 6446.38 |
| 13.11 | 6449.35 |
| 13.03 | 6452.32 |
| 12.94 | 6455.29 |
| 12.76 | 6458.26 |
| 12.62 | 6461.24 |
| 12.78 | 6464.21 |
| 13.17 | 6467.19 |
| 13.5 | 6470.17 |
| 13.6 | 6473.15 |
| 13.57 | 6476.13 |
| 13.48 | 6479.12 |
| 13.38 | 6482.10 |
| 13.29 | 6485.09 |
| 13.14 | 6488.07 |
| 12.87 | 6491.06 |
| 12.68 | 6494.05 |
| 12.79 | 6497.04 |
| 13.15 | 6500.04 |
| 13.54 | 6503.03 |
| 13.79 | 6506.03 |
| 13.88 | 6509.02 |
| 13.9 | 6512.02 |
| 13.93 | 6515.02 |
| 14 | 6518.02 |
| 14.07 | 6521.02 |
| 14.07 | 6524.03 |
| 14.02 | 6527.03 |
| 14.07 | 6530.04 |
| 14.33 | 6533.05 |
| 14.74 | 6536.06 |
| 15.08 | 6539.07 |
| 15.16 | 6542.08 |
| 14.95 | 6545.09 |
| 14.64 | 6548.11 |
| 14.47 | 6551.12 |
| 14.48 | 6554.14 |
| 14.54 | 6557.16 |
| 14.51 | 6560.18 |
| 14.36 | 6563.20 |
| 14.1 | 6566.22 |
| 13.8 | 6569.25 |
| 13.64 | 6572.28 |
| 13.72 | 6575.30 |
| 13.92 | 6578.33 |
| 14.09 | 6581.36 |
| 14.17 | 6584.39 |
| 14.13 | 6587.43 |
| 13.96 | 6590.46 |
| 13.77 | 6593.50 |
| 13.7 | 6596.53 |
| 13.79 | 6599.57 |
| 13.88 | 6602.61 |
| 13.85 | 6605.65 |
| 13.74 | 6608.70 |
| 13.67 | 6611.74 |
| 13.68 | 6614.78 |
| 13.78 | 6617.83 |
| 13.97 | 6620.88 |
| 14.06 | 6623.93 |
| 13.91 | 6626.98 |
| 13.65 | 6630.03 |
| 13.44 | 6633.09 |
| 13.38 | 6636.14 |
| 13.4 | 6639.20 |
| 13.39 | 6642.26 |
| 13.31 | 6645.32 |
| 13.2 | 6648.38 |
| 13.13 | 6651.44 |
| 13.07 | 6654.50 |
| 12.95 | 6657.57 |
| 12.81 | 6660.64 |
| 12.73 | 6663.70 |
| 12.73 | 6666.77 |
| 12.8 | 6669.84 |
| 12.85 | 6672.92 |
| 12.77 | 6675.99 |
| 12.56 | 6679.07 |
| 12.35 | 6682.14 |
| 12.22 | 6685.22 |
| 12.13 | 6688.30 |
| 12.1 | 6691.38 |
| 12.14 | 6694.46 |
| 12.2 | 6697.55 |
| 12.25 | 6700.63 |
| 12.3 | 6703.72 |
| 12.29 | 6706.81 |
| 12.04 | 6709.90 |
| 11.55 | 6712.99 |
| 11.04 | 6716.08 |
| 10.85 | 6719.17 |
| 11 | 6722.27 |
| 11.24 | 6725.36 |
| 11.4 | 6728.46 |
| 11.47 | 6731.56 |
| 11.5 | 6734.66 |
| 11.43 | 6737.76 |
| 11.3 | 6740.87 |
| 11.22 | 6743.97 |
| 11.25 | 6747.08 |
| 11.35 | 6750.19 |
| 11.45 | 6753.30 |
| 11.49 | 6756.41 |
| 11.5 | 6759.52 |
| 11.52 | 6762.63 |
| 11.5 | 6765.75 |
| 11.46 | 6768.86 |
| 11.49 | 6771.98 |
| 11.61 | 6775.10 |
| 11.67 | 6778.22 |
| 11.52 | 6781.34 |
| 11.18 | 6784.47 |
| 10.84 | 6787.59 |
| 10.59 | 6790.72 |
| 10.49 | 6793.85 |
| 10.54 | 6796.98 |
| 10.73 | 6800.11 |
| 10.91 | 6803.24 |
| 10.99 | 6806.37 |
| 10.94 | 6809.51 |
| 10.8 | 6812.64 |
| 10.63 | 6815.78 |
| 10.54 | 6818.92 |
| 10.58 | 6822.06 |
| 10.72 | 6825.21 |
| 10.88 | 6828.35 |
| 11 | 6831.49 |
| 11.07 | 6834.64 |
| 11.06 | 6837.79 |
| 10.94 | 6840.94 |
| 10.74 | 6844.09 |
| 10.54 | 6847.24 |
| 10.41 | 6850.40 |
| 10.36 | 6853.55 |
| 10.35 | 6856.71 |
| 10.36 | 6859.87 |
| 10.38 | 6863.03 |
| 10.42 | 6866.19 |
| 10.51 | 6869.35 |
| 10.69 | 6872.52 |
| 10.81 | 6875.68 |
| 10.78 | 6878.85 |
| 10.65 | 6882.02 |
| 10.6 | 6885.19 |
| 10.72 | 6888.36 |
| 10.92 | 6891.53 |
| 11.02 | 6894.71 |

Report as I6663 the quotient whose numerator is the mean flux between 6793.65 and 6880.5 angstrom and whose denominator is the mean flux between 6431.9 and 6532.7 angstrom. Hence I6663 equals 0.8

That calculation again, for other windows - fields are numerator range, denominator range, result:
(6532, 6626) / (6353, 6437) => 1.18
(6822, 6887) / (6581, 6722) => 0.82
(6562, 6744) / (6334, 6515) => 1.03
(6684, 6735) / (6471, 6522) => 0.87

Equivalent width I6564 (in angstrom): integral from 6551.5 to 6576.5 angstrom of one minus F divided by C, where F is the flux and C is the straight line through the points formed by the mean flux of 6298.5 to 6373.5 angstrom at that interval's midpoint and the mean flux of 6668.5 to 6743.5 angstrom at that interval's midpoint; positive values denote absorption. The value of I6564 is -4.9 angstrom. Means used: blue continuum 11.8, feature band 14.2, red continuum 11.9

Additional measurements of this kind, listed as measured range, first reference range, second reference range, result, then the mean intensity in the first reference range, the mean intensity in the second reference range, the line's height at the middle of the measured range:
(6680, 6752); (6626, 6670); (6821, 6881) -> 3.9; 13.2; 10.7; 12.3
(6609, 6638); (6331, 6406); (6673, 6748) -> -4.8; 11.7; 11.8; 11.8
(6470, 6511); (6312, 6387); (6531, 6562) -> 1.5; 11.7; 14.7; 13.8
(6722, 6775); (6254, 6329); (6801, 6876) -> -3.4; 10.8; 10.7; 10.7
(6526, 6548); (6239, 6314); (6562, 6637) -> -2.5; 10.3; 13.8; 13.2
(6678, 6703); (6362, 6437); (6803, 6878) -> -2.5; 12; 10.7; 11.1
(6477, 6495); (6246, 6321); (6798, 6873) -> -4.3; 10.6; 10.7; 10.6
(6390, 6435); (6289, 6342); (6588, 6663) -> -0.6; 11.6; 13.6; 12.2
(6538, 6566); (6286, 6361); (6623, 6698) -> -4.8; 11.7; 12.9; 12.5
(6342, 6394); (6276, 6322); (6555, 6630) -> 1.0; 11.2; 13.9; 11.8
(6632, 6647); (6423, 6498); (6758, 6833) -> -1.8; 13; 11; 11.9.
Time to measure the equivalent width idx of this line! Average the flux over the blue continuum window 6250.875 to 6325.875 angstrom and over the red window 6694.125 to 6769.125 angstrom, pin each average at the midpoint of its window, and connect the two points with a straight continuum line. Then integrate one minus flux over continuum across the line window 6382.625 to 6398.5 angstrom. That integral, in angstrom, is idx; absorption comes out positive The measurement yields -0.45 angstrom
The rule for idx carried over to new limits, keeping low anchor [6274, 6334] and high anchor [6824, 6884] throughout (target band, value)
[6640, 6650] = -2.2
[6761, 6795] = -1.7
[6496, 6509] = -2.8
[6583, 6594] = -3.1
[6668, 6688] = -3.2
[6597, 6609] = -3.2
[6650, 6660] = -2.0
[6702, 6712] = -1.2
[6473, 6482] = -2.0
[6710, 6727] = -0.6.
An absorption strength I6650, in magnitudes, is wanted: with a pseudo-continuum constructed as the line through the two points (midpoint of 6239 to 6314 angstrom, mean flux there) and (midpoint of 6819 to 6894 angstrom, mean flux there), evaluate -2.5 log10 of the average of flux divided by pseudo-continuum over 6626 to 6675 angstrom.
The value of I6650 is -0.24 mag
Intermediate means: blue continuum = 10.3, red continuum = 10.7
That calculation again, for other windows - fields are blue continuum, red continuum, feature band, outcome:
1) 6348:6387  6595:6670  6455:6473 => -0.066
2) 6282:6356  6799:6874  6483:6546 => -0.226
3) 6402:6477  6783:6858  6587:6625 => -0.162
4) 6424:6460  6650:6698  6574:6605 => -0.102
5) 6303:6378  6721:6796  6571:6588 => -0.209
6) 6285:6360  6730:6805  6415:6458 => -0.108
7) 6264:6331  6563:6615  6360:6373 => 0.025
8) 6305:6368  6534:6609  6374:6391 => 0.101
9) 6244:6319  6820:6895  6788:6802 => 0.005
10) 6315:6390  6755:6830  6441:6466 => -0.122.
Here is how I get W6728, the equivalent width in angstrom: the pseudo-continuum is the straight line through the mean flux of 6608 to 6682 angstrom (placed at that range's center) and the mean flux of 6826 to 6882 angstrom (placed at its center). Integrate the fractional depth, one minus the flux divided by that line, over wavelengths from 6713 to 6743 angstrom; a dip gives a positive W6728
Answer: 2.4 angstrom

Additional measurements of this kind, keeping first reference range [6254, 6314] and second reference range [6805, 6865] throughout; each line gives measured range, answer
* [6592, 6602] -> -2.9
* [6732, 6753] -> -1.3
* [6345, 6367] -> -2.6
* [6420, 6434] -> -2.7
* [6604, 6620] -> -4.6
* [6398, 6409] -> -1.7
